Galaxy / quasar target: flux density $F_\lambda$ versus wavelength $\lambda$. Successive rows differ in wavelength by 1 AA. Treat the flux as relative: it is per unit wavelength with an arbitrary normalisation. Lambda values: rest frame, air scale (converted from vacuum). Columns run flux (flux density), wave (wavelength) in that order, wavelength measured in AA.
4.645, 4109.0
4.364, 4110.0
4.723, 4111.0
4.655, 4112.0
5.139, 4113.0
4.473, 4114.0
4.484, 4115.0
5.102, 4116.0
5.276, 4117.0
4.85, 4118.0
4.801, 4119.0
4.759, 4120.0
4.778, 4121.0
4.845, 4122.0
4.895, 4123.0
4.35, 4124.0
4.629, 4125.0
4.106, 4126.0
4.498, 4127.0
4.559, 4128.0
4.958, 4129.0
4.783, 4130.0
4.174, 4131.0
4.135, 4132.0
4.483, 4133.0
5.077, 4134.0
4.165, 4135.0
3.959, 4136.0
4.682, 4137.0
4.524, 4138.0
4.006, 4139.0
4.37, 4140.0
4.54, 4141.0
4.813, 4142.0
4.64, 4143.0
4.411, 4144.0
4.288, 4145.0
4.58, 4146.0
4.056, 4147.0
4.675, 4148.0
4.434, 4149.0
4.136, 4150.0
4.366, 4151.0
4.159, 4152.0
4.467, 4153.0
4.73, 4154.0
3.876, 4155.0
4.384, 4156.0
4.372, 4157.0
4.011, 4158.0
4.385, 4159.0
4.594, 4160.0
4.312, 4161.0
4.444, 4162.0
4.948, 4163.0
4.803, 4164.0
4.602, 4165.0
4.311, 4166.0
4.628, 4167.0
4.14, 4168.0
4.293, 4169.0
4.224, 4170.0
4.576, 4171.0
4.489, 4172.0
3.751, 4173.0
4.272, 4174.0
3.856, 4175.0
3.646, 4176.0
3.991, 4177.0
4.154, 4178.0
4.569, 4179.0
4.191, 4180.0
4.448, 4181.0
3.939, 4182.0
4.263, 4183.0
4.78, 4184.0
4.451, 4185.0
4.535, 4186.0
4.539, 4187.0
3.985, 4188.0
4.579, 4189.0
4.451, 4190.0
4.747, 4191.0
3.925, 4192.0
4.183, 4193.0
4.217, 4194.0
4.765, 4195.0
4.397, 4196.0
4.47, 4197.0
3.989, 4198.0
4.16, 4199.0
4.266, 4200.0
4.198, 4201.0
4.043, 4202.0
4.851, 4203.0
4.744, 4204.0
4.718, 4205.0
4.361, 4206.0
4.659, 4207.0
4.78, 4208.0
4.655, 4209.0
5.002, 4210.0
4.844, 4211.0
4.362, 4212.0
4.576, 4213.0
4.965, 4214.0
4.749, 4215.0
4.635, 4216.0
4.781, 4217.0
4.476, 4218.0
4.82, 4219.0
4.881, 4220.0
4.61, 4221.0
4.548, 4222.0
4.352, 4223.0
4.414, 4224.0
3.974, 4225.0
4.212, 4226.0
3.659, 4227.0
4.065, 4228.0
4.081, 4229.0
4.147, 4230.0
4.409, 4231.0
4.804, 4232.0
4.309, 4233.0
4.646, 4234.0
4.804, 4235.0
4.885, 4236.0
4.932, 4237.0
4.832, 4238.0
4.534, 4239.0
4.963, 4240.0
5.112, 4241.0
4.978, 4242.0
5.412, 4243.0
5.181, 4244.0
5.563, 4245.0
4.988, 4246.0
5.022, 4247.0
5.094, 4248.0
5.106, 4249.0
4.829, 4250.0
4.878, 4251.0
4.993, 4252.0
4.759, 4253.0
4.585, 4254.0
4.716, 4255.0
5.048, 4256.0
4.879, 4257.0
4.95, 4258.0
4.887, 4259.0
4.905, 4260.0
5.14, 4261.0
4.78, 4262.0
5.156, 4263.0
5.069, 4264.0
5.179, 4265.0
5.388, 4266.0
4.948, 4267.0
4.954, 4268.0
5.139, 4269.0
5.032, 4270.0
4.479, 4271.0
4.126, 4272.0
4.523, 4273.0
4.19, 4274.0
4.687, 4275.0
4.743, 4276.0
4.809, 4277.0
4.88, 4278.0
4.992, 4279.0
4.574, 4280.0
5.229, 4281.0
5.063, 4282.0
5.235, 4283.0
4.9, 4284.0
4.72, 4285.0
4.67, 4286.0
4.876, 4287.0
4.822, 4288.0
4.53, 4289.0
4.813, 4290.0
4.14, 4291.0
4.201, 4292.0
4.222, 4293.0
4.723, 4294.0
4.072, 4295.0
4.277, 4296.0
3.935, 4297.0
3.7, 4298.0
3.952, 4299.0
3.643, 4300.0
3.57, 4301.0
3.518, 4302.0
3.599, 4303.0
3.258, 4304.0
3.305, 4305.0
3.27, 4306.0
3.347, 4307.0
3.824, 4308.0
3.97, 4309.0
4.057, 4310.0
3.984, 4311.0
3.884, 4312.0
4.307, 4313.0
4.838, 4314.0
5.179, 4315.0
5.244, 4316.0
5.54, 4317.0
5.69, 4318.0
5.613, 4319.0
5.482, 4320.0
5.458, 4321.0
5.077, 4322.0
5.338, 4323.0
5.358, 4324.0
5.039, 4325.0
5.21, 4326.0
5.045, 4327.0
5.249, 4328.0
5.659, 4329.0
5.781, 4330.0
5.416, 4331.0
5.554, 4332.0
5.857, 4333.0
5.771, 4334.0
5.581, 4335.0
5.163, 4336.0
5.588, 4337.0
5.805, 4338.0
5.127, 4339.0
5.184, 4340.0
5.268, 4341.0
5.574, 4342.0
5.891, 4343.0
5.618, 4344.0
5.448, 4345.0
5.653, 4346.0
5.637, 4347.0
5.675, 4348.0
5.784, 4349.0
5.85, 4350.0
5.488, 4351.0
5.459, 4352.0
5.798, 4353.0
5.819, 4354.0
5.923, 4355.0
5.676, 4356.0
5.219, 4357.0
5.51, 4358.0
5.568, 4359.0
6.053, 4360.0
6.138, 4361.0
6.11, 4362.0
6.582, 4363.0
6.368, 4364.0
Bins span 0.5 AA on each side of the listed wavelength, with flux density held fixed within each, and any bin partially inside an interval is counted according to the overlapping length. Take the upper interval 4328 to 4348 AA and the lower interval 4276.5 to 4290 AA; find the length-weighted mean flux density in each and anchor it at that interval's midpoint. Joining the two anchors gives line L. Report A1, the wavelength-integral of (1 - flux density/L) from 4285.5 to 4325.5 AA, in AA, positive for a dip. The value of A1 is 5.77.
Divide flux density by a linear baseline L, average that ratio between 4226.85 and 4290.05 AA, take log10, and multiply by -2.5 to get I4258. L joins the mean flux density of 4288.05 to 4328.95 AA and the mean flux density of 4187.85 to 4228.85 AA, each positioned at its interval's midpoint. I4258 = -0.09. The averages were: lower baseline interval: 4.47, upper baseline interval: 4.45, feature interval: 4.83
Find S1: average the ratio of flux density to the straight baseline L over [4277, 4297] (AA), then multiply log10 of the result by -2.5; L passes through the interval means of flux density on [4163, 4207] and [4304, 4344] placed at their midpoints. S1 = 0.04 mag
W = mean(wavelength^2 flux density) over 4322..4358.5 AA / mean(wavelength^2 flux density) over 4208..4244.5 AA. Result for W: 1.26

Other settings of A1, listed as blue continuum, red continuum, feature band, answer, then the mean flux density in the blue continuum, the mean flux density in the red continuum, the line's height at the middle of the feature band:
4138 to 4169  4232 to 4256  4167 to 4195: 1.76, 4.42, 4.92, 4.57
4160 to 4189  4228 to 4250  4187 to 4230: 1.32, 4.34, 4.83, 4.6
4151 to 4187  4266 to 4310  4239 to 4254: -2.32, 4.33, 4.37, 4.36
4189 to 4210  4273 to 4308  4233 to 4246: -1.71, 4.45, 4.3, 4.38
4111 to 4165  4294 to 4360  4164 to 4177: 1.03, 4.53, 4.99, 4.61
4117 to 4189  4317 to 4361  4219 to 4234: 1.59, 4.42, 5.54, 4.86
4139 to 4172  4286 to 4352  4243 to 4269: -1.79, 4.42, 4.86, 4.69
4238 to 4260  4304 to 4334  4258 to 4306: 3.80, 4.97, 4.87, 4.92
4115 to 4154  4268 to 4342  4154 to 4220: 2.50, 4.54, 4.73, 4.6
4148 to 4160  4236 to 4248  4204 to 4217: 0.24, 4.33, 5.04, 4.79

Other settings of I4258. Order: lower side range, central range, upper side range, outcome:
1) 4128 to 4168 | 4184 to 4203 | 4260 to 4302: 0.037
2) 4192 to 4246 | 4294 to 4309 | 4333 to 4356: 0.378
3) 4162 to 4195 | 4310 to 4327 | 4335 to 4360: 0.067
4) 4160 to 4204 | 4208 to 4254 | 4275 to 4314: -0.096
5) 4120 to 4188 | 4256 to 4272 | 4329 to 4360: 0.027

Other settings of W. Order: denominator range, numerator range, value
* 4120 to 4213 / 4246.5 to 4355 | 1.18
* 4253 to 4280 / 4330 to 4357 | 1.20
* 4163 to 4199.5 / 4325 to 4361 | 1.39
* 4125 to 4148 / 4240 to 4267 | 1.19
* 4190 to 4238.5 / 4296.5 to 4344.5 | 1.13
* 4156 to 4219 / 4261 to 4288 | 1.15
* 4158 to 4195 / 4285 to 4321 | 1.05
